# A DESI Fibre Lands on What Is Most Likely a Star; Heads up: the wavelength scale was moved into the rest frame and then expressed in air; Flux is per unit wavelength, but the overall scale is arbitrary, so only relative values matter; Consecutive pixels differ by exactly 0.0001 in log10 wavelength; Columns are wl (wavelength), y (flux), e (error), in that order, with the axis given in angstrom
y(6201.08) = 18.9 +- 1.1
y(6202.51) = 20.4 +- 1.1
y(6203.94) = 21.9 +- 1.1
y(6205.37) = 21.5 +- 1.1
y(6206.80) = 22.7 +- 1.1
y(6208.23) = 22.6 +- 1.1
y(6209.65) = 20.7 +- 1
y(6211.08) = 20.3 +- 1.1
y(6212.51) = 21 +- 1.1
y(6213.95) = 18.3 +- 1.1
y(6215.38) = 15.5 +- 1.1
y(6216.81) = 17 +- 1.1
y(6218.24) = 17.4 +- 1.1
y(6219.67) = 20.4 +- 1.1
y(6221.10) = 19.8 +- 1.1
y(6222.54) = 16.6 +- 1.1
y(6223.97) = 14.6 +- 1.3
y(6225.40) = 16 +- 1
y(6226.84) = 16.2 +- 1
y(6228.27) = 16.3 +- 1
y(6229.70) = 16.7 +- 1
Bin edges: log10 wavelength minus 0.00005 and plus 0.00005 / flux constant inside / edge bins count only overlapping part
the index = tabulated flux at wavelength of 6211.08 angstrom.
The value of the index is 20.3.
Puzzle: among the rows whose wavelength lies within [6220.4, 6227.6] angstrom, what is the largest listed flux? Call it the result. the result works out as 19.8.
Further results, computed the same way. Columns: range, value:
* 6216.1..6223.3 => 20.4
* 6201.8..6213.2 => 22.7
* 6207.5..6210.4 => 22.6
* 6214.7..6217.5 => 17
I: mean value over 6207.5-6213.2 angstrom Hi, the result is 21.2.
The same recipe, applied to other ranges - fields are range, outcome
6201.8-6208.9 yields 21.8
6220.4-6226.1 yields 16.7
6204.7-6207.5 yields 22.1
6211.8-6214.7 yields 19.5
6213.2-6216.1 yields 16.9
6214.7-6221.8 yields 18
